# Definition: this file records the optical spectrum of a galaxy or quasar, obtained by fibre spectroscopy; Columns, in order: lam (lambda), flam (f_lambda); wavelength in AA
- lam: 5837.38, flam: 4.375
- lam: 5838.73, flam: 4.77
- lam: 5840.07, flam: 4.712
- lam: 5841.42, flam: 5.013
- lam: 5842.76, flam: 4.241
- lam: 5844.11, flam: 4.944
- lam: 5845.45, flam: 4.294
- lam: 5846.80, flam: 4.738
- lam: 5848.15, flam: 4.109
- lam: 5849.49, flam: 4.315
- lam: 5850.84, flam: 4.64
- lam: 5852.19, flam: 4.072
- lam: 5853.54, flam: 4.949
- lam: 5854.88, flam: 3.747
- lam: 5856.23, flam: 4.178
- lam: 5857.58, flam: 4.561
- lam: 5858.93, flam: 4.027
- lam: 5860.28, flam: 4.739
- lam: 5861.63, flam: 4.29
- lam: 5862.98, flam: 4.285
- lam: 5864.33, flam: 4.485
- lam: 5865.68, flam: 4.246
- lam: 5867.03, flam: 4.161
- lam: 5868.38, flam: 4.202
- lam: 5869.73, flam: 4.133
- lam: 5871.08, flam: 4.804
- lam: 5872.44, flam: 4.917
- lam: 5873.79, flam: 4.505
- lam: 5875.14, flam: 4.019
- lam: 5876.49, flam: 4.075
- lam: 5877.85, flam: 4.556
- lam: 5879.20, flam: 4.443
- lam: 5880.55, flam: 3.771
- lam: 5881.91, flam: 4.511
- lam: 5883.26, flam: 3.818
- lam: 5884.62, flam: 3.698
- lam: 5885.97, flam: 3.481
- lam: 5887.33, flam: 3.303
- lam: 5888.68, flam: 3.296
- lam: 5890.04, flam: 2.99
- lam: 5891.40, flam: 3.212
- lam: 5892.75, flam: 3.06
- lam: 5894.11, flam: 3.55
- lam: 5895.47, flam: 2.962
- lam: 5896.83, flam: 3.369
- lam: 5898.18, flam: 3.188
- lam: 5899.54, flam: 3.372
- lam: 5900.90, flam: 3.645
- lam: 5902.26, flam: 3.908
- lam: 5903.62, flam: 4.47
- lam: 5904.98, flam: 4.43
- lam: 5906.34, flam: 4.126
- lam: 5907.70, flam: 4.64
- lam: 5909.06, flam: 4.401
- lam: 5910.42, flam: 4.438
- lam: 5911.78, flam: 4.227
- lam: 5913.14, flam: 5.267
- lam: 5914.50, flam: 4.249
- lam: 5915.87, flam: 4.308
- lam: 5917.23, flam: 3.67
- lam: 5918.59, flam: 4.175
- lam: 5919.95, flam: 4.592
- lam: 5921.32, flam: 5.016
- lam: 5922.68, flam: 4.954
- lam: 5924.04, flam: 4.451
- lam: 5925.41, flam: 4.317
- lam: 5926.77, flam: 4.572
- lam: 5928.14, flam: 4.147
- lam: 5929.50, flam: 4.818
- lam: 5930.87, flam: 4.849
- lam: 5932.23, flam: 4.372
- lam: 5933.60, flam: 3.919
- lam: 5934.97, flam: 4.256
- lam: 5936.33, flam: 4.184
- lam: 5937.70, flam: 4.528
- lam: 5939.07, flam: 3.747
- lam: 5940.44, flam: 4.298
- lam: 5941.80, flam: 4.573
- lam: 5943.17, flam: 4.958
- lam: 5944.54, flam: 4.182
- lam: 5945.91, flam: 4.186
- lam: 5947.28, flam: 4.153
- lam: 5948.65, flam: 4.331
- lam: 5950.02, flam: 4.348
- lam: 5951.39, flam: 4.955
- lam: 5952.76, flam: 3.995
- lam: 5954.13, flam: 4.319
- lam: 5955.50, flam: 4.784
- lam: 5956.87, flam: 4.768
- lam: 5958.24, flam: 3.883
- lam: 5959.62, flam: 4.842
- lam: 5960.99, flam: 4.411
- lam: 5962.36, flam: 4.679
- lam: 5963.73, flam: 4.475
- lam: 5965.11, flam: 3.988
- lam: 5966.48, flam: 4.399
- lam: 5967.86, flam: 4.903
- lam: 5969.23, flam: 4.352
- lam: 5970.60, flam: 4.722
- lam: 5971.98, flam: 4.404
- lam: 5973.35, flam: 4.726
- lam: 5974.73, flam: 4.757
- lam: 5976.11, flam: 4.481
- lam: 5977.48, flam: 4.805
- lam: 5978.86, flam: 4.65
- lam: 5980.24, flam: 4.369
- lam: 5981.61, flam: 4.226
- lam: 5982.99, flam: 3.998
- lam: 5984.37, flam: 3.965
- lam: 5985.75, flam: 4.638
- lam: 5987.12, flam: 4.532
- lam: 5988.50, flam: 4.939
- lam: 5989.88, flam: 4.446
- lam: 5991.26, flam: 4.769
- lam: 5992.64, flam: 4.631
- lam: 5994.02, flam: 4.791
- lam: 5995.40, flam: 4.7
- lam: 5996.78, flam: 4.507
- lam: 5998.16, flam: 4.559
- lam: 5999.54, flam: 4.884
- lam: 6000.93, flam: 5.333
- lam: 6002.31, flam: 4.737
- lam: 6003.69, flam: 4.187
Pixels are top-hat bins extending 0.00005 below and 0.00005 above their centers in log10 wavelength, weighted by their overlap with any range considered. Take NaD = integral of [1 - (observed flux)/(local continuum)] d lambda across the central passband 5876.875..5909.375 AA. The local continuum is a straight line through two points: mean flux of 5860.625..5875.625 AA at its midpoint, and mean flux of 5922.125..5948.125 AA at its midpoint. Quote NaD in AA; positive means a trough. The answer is 4.7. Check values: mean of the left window 4.38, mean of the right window 4.39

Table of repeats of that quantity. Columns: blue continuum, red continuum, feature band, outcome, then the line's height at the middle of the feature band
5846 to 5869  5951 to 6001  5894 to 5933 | 1.8 AA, 4.44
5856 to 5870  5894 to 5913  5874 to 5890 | 1.0 AA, 4.14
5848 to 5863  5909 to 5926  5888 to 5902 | 3.6 AA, 4.42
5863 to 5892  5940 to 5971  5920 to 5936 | -0.8 AA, 4.31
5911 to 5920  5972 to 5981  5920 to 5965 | 0.2 AA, 4.46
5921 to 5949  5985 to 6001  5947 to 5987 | 0.9 AA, 4.57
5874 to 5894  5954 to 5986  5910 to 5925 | -1.7 AA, 4.03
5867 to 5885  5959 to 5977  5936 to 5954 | 0.6 AA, 4.48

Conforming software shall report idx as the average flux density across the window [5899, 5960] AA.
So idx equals 4.37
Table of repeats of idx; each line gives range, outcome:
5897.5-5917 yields 4.18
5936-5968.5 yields 4.41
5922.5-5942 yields 4.38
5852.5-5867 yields 4.34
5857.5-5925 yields 4.1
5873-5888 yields 4.02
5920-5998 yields 4.48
